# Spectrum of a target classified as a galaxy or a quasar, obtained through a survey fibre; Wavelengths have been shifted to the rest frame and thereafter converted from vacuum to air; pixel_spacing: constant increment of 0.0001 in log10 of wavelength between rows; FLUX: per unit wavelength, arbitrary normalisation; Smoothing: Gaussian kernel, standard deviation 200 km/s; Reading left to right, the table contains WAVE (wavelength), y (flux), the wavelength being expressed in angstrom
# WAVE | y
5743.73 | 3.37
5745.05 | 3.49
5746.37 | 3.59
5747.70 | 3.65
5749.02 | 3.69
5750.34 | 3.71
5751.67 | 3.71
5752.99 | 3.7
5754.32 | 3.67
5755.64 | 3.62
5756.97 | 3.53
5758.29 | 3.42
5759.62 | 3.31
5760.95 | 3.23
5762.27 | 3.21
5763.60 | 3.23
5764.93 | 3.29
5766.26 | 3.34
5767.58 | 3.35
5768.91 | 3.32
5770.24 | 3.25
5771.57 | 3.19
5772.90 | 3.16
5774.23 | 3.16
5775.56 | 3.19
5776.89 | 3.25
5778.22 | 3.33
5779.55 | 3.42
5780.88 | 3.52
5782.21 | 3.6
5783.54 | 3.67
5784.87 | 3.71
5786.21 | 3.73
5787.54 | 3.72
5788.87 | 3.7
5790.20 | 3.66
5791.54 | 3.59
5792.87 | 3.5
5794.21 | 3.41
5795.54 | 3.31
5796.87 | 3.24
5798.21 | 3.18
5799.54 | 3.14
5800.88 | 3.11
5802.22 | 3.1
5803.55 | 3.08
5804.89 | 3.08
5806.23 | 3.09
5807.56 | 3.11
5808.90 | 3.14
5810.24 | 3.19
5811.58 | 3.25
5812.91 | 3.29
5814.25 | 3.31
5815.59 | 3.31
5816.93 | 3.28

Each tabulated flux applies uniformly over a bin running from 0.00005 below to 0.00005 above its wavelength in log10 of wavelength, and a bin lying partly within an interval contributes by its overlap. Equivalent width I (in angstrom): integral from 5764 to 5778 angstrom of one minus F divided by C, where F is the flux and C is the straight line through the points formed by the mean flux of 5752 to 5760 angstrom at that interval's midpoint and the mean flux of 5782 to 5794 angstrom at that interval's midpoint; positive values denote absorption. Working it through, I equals 1.3 angstrom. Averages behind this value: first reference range 3.56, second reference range 3.64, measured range 3.25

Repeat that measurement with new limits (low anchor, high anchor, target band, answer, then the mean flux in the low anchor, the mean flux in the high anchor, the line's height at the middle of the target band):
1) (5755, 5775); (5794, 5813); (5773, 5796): -1.8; 3.31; 3.17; 3.24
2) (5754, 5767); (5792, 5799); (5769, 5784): 0.1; 3.38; 3.34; 3.36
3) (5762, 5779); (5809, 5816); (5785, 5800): -1.1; 3.25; 3.26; 3.26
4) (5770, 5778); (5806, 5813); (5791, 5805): -0.3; 3.2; 3.18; 3.19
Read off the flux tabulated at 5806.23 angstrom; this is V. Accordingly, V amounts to 3.09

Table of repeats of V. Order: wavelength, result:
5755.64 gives 3.62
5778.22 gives 3.33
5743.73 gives 3.37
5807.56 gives 3.11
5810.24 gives 3.19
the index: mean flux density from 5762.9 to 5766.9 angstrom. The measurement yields 3.28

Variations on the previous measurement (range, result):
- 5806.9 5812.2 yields 3.17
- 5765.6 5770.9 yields 3.32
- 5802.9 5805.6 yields 3.07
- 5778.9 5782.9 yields 3.52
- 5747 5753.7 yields 3.69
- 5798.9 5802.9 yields 3.11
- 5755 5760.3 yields 3.46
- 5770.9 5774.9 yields 3.17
